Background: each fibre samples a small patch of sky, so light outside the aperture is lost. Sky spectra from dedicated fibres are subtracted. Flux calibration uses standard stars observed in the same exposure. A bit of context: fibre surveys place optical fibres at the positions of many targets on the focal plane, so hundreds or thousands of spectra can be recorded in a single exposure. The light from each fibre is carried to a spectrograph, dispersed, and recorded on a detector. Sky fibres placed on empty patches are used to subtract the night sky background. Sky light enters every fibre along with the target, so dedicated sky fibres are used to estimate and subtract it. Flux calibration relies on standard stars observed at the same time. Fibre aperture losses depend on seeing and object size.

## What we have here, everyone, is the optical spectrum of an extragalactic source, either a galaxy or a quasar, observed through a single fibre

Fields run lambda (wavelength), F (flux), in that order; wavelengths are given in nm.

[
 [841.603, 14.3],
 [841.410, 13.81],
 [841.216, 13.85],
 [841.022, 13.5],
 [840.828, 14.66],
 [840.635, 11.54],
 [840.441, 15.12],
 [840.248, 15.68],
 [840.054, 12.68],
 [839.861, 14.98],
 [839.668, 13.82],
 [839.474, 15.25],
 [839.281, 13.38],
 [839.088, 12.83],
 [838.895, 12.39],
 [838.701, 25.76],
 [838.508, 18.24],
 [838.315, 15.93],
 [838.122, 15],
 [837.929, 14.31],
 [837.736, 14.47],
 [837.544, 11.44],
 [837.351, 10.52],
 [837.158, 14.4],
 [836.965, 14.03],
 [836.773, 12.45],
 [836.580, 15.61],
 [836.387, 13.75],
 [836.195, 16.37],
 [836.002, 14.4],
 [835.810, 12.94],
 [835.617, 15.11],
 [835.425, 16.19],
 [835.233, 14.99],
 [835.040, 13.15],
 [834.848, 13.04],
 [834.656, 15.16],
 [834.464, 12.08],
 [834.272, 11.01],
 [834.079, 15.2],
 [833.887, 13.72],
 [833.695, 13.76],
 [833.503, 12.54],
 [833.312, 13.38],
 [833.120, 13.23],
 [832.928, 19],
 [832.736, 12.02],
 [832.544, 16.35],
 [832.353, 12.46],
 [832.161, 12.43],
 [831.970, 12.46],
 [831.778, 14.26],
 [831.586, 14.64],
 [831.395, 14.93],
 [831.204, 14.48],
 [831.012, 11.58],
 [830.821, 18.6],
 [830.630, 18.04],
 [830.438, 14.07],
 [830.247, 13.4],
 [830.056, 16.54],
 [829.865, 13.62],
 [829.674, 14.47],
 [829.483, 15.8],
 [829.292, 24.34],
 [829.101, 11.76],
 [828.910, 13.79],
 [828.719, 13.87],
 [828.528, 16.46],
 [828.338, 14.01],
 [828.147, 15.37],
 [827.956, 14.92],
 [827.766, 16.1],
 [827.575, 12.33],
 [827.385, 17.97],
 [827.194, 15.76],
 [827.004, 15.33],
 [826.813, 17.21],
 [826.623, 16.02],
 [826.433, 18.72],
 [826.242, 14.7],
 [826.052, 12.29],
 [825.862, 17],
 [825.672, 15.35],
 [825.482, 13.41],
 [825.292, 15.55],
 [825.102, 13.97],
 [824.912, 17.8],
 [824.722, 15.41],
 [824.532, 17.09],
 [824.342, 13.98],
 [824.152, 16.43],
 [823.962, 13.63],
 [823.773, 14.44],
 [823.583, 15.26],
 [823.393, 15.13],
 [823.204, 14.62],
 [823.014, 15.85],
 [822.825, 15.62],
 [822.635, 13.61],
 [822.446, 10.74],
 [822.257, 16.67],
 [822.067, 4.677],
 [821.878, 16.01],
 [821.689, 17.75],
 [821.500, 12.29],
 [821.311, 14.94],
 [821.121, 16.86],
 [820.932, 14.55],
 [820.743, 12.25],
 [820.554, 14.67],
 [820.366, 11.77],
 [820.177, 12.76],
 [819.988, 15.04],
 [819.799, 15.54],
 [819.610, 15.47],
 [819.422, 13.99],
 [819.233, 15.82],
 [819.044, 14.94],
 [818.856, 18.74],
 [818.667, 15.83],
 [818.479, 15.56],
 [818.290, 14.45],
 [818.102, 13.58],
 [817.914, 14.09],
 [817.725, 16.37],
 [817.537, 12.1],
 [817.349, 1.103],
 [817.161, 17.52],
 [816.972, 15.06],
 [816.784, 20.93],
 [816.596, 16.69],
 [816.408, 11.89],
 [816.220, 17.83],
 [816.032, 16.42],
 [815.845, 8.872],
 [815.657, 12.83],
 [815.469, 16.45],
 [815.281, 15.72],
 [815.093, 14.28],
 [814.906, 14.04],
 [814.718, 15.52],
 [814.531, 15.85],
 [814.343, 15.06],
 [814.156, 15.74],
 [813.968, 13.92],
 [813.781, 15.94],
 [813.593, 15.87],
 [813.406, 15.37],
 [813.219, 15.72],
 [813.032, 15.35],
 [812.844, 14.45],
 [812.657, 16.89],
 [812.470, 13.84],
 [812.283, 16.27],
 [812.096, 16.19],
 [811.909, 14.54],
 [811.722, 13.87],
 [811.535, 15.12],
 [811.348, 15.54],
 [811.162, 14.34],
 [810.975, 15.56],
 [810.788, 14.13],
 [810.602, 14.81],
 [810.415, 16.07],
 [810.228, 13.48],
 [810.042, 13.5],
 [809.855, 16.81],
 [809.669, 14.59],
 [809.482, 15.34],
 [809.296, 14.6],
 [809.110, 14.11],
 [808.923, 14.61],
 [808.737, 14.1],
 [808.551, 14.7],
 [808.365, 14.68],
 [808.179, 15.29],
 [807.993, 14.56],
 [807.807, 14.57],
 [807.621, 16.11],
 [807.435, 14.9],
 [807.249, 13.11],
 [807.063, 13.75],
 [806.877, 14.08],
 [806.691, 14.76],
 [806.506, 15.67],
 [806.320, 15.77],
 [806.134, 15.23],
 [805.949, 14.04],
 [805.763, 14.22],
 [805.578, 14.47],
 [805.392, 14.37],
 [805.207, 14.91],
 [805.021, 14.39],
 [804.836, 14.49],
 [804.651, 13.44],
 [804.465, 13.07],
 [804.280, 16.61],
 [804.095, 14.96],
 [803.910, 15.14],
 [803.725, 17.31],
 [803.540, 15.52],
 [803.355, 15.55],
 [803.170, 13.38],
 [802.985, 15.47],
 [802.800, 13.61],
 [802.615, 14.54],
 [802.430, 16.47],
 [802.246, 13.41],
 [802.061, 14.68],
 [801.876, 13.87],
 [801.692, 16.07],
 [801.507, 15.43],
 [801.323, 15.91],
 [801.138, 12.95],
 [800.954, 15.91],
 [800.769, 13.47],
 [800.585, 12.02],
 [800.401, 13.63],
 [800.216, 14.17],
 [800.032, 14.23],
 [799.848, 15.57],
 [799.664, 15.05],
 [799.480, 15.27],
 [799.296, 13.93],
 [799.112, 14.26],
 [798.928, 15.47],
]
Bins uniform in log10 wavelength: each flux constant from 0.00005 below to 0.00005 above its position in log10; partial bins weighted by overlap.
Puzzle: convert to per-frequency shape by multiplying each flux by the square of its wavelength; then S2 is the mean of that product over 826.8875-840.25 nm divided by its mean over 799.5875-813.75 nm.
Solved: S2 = 1.05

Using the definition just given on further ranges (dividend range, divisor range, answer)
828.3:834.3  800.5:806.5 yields 1.06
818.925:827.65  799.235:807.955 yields 1.06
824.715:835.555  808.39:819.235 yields 1.04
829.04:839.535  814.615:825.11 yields 1.04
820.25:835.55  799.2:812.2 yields 1.05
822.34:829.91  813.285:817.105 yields 1.03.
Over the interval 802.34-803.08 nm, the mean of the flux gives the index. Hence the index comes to 15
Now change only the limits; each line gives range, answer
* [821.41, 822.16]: 12.7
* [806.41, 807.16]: 14.6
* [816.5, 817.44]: 14.3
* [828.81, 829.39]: 16.6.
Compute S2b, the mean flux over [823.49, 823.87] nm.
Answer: 14.9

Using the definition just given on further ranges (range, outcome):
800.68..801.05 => 14.7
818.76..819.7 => 15.8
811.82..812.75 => 15.6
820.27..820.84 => 12.9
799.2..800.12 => 14.8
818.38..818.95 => 16.7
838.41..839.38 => 16.5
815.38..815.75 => 14.6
